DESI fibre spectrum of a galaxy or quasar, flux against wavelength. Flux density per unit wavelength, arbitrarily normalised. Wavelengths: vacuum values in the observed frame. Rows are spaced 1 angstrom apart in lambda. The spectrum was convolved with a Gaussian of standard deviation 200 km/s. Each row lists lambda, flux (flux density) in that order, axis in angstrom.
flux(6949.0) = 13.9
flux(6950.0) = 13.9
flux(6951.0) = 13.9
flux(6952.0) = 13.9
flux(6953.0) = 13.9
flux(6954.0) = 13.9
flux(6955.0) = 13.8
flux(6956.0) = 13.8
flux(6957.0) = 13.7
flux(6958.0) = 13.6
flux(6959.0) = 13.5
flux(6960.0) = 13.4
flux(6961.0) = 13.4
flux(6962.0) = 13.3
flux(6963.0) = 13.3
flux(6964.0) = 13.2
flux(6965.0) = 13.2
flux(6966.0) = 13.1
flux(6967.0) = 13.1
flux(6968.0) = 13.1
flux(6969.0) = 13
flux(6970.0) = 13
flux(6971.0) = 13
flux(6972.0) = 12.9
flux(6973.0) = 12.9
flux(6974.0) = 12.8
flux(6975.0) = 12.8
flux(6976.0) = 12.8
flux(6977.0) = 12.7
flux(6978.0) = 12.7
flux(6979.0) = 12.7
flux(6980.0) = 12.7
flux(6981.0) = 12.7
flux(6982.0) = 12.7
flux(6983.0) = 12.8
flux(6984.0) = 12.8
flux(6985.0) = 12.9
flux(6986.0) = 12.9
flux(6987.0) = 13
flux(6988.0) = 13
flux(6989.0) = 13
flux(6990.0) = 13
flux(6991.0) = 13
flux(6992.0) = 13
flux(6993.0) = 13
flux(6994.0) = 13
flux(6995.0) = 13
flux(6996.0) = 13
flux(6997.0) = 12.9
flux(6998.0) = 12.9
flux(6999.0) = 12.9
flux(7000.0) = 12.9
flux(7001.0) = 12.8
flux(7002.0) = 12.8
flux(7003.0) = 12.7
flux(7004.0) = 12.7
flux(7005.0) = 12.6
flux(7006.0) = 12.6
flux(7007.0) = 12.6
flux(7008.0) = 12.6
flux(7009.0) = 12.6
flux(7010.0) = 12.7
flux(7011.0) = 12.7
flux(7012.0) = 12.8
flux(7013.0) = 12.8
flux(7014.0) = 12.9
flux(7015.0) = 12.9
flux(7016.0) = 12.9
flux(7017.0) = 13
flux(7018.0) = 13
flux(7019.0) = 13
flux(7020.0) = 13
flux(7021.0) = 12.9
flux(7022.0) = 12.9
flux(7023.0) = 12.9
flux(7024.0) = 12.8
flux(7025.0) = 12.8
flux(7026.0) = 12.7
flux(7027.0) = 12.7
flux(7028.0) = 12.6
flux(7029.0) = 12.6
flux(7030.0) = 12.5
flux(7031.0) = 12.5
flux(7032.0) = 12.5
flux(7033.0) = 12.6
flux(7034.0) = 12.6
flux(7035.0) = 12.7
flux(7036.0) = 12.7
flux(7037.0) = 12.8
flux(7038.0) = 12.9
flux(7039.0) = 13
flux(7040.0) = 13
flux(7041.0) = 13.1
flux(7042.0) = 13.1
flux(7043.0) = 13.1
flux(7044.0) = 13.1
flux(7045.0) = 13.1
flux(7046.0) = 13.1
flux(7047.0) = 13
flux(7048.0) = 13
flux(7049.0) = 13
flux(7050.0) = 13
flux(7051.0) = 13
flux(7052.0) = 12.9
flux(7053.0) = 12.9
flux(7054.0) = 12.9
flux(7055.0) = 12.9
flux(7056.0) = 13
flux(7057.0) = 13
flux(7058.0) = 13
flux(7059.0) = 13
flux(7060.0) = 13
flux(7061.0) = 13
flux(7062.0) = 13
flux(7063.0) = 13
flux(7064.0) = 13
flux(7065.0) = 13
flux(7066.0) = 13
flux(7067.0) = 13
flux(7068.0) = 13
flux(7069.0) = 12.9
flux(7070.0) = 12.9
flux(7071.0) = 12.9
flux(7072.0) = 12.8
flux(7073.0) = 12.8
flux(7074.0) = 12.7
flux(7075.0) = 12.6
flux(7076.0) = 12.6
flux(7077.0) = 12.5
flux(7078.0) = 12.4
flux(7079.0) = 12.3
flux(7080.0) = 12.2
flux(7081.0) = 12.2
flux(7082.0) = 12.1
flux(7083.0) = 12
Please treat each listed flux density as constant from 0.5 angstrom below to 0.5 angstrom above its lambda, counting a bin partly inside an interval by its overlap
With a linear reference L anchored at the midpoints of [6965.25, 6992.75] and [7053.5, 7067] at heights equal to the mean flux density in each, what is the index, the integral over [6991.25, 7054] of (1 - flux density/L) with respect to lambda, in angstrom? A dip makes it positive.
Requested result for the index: 0.5 angstrom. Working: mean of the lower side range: 12.9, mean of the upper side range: 13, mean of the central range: 12.8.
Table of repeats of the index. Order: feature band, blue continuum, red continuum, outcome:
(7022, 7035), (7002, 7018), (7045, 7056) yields 0.19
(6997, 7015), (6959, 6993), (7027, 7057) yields 0.25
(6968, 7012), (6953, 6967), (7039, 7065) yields 1.62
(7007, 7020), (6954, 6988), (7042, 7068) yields 0.22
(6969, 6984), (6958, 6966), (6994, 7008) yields 0.37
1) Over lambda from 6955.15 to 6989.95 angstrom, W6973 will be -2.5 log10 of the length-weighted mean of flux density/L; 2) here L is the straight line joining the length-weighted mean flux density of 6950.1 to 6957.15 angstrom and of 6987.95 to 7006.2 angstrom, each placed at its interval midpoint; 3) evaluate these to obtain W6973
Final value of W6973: 0.031 mag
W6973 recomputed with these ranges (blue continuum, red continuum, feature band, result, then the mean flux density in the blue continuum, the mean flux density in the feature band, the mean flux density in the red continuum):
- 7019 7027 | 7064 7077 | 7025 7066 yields 0.00 mag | 12.9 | 12.9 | 12.8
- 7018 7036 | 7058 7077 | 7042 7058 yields -0.02 mag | 12.7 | 13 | 12.9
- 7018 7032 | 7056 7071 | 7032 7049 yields -0.01 mag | 12.8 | 12.9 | 13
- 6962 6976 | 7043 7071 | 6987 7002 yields 0.01 mag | 13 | 13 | 13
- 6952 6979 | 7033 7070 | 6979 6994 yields 0.02 mag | 13.2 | 12.9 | 13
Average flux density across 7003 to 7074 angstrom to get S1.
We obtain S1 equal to 12.9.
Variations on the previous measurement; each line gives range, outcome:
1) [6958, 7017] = 12.9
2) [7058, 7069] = 13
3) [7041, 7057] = 13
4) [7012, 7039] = 12.8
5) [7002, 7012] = 12.7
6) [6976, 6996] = 12.9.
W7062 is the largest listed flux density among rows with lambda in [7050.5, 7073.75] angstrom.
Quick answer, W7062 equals 13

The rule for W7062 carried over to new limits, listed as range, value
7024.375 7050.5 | 13.1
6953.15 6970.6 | 13.9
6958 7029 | 13.6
